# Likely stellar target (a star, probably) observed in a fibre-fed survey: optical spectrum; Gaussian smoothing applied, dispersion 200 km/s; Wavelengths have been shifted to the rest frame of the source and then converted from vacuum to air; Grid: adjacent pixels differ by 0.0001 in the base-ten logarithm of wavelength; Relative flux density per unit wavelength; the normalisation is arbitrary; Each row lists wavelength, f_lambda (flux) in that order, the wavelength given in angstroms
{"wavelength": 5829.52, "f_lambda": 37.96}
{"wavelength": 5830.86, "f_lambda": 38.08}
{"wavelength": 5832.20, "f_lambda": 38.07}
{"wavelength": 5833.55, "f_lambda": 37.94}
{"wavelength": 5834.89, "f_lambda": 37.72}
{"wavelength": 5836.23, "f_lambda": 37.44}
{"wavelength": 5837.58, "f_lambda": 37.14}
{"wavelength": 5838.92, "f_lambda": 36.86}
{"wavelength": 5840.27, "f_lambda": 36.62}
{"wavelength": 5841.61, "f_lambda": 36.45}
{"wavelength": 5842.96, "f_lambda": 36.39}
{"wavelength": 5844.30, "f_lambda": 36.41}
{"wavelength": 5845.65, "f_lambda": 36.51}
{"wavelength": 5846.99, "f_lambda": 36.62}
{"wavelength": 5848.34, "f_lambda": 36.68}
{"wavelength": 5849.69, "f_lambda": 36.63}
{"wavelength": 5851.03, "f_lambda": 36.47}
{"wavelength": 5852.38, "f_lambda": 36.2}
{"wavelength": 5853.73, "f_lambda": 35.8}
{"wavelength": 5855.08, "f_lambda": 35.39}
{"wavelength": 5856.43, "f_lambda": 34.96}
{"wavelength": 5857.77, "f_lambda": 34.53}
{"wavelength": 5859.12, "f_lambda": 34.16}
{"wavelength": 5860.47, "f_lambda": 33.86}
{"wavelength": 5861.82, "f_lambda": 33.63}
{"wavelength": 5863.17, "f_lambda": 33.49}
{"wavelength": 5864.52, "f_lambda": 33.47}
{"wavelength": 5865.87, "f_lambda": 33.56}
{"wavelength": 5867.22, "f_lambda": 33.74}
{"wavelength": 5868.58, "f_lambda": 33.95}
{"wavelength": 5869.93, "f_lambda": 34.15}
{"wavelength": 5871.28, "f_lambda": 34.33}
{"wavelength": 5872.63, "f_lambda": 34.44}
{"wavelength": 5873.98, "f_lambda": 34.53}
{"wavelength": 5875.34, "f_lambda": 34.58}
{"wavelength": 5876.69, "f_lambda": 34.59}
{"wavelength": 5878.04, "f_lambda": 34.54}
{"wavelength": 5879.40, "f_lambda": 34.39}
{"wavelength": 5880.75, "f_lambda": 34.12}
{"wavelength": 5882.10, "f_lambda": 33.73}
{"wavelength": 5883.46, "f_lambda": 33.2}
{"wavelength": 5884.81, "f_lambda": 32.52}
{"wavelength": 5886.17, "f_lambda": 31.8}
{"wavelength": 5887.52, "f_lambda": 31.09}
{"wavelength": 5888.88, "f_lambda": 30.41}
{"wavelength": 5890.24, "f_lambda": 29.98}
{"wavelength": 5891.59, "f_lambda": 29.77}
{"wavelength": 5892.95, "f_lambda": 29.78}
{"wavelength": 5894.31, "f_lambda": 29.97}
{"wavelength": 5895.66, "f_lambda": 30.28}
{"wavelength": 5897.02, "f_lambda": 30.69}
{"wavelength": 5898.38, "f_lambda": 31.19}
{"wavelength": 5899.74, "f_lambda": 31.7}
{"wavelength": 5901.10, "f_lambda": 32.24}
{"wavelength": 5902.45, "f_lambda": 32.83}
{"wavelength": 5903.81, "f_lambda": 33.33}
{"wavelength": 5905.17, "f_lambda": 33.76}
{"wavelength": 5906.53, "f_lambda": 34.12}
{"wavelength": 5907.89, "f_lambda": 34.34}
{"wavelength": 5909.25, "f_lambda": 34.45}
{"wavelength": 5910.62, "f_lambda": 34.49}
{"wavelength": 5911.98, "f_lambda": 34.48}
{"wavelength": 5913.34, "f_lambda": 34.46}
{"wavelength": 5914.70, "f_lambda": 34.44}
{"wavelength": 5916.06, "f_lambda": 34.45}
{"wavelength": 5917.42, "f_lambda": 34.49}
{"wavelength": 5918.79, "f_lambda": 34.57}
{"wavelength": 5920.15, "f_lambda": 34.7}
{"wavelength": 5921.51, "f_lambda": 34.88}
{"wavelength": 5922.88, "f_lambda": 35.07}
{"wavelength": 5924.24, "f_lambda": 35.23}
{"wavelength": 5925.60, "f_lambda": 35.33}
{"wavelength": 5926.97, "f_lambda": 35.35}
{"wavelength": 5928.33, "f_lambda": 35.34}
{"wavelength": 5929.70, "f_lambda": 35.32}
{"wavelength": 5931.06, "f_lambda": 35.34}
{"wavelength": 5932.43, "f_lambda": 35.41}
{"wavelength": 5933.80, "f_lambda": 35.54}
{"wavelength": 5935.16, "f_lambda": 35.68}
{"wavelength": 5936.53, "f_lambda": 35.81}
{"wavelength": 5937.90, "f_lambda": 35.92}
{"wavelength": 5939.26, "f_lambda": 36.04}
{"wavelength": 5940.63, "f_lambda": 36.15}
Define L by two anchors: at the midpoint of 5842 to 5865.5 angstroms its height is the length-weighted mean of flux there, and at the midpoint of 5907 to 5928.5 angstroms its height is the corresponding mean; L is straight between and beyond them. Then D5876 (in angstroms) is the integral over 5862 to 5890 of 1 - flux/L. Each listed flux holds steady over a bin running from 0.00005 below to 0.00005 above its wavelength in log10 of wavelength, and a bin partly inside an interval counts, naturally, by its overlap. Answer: 1.3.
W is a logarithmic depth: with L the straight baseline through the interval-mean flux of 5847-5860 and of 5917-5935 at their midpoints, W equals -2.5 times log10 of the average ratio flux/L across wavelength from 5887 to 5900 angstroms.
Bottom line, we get 0.16 mag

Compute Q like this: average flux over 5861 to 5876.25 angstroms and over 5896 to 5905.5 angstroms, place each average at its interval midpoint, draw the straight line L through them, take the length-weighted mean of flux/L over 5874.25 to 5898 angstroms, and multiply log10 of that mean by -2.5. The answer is 0.03 mag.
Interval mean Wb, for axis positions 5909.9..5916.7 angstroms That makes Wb 34.4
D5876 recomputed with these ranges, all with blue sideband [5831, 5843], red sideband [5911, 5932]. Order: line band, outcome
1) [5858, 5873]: 1.1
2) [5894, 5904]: 1.1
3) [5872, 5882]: 0.5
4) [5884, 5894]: 1.4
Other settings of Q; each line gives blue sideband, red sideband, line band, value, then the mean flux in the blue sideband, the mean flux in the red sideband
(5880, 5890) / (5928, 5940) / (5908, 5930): -0.01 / 32.3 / 35.6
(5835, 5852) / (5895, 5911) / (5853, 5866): 0.04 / 36.7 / 32.7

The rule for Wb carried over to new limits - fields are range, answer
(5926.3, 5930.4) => 35.4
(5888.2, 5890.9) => 30.1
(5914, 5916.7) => 34.5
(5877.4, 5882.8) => 34.2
